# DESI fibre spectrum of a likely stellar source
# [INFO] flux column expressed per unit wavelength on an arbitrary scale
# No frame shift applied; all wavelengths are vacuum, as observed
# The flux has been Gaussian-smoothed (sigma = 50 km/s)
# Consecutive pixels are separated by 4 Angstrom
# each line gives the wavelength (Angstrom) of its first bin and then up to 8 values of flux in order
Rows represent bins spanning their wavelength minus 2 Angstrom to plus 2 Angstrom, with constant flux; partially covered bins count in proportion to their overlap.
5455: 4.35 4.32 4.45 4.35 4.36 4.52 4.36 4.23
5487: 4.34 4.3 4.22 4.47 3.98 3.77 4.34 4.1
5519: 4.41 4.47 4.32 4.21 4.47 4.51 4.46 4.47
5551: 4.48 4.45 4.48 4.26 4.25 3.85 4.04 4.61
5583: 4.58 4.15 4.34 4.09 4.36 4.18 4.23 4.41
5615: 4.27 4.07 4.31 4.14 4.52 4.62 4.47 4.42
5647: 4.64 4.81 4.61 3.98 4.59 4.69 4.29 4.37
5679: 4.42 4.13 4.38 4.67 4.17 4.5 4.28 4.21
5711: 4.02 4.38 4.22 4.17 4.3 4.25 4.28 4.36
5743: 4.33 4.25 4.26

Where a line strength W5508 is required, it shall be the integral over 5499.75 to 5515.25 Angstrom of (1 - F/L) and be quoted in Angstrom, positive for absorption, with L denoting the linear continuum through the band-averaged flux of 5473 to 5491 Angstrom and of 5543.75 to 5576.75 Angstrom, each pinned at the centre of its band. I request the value 0.93 Angstrom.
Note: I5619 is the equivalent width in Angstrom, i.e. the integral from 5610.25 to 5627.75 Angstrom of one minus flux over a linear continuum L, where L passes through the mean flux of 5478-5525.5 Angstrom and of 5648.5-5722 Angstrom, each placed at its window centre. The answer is 0.4 Angstrom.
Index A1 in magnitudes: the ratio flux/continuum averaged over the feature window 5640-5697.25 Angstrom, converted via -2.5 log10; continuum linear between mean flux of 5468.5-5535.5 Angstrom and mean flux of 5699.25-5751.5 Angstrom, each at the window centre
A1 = -0.04 mag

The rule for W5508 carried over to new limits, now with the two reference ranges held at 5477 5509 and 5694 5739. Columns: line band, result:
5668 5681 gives -0.41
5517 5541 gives -1.03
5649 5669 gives -1.36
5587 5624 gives -0.09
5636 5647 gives -0.66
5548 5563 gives -0.78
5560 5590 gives -0.23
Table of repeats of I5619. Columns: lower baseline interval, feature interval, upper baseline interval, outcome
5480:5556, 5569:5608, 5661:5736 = 0.7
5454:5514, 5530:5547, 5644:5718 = -0.5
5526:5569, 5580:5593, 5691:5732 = 0.0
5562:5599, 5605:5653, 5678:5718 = -1.5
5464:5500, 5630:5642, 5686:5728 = -0.6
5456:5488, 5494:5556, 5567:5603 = -0.1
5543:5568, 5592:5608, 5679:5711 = 0.6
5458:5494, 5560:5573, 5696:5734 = 0.5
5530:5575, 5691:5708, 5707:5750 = -0.3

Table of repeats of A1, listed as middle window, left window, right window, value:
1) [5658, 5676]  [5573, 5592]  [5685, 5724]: -0.02 mag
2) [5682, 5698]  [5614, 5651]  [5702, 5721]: -0.02 mag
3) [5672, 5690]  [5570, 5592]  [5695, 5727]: -0.02 mag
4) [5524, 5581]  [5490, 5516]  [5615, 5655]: -0.02 mag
